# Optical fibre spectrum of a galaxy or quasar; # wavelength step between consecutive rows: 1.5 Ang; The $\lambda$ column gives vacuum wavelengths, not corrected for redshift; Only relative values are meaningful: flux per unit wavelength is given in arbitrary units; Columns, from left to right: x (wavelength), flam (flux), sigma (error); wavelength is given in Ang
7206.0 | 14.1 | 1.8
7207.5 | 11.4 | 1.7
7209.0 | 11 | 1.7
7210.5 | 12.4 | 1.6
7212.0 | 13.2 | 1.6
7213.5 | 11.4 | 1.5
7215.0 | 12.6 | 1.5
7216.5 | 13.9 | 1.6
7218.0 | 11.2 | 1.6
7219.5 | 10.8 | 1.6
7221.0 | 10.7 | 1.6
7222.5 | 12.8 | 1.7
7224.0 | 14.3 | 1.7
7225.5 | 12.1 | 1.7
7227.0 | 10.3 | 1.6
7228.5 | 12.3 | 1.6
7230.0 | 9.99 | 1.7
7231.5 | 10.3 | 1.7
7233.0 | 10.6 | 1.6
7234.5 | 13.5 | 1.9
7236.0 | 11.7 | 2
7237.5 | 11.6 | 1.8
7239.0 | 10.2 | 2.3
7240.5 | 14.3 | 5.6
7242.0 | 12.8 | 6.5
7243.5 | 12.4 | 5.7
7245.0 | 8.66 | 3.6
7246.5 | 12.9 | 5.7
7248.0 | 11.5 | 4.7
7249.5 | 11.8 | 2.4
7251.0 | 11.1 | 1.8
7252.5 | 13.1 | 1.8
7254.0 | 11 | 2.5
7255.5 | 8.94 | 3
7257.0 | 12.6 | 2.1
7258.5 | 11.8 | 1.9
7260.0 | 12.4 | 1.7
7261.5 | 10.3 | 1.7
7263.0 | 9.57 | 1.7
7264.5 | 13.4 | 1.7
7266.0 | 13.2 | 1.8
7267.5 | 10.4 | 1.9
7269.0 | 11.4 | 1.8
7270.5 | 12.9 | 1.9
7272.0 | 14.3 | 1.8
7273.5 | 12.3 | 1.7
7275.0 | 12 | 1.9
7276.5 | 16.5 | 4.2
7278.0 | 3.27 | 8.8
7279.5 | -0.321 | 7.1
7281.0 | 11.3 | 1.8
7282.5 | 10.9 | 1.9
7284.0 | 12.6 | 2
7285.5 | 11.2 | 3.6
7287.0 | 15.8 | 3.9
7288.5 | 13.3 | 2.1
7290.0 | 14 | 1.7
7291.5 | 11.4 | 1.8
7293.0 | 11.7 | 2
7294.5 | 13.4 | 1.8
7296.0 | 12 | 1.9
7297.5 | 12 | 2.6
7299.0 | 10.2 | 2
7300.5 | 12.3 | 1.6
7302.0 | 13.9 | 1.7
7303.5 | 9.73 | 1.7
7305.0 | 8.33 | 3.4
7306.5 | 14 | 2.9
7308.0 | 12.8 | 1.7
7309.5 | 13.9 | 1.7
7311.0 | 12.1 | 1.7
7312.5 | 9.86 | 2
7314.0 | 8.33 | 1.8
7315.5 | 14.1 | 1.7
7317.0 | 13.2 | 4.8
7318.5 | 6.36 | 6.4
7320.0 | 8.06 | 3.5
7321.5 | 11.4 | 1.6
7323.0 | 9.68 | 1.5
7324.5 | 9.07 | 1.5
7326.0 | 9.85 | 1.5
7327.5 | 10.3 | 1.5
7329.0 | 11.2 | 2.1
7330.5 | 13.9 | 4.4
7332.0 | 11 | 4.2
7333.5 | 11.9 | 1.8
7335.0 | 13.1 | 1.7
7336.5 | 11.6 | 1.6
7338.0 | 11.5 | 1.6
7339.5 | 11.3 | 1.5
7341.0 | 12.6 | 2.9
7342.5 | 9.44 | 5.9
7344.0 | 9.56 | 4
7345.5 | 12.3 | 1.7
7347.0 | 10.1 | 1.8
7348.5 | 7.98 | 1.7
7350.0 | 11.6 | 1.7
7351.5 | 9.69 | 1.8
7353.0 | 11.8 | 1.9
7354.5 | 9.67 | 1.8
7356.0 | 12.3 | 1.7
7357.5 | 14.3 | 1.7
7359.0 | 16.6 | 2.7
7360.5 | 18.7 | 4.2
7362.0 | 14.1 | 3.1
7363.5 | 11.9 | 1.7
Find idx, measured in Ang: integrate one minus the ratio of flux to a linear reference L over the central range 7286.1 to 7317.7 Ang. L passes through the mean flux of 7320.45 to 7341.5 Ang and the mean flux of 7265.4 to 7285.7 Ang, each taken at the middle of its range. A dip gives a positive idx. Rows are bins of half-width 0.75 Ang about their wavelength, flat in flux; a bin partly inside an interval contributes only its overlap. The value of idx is -3.4 Ang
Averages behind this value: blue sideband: 10.8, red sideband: 11.3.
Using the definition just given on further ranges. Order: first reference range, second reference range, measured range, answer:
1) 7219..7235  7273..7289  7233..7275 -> -2.5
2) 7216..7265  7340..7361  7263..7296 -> 0.2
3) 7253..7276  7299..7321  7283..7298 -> -1.7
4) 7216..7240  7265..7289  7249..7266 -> -0.1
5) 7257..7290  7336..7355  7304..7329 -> 0.7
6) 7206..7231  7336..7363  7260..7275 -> -0.1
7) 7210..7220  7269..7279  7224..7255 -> 0.8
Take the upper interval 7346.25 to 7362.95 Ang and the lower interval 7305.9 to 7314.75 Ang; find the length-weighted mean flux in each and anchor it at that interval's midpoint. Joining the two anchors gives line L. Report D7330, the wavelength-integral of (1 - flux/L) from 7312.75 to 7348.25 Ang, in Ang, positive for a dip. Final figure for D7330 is 3.8 Ang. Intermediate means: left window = 11.8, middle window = 10.8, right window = 12.4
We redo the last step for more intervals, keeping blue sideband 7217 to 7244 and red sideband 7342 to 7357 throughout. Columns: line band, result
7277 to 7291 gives 1.1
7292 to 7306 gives -0.6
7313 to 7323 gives 0.6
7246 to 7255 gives -0.2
